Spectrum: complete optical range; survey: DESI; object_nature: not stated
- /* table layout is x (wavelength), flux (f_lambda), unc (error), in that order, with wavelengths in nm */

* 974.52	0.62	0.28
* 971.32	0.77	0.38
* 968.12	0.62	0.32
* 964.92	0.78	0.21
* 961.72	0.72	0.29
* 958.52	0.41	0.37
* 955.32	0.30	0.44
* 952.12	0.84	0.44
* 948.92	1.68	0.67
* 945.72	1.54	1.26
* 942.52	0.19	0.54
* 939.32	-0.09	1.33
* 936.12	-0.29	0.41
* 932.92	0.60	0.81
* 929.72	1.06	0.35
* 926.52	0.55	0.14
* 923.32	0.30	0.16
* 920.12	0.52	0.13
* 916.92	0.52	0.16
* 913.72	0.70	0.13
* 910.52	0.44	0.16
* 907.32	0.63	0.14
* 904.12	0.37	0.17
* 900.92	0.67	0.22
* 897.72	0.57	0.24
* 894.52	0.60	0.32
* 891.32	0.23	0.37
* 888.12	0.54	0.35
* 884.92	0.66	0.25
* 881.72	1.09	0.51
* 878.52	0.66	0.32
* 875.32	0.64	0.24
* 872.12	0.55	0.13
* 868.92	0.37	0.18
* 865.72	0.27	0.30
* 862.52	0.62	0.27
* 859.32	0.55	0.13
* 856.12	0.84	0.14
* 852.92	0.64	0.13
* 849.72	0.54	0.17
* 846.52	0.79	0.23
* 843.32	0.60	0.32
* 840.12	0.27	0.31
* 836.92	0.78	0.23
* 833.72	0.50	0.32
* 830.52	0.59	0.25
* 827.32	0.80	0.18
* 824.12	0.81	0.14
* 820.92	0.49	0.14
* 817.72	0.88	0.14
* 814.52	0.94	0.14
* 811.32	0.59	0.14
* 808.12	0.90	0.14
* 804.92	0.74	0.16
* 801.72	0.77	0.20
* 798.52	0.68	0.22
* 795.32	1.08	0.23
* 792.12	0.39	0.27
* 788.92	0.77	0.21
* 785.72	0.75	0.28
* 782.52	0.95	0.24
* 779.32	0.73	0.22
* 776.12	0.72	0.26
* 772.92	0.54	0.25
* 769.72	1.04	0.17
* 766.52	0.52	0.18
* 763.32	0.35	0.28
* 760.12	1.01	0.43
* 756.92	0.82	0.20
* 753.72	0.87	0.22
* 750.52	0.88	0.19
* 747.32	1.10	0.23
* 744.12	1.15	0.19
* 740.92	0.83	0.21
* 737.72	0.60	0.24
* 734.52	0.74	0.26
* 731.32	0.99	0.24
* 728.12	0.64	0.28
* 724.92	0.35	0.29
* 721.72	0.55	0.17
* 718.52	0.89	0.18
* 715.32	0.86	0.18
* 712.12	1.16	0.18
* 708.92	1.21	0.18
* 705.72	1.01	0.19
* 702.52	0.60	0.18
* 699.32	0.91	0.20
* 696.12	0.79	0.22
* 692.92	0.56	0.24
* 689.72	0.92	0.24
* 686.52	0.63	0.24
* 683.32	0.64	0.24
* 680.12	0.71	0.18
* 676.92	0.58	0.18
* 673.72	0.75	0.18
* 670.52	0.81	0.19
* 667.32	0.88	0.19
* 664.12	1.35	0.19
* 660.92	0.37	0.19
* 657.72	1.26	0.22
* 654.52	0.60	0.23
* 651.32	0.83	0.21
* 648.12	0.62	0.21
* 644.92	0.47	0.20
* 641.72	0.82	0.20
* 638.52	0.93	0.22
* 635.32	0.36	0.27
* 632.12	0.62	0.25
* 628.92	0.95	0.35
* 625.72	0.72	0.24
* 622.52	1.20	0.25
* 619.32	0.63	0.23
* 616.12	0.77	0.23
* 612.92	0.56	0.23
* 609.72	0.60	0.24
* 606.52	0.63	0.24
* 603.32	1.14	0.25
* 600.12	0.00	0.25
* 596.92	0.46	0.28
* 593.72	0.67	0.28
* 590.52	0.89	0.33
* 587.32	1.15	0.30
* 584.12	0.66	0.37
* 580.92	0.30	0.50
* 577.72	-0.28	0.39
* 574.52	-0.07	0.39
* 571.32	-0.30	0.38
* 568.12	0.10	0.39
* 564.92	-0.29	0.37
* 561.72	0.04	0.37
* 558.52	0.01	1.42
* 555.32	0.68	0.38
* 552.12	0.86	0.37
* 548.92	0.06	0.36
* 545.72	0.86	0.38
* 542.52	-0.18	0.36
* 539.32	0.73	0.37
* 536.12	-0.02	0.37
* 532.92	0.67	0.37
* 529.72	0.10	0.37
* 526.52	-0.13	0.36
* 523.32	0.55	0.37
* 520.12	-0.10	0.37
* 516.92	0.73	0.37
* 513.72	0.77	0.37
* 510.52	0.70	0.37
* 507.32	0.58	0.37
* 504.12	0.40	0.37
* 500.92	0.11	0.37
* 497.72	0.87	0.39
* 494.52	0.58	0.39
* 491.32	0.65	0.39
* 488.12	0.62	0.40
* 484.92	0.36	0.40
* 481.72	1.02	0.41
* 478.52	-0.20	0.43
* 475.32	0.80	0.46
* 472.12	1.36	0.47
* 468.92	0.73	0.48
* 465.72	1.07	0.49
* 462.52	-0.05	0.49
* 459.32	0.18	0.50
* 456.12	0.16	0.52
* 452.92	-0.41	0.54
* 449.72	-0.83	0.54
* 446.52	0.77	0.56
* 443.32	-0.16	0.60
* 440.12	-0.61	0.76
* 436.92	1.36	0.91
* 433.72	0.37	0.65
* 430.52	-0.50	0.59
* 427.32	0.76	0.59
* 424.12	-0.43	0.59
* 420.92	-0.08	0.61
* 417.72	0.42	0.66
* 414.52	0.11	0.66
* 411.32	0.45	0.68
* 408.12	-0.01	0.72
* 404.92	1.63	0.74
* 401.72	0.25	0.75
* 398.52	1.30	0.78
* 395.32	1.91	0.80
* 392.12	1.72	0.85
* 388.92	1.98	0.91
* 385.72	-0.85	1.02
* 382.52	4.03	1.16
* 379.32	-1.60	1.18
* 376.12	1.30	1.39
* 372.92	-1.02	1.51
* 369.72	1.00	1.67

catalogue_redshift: 0.763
